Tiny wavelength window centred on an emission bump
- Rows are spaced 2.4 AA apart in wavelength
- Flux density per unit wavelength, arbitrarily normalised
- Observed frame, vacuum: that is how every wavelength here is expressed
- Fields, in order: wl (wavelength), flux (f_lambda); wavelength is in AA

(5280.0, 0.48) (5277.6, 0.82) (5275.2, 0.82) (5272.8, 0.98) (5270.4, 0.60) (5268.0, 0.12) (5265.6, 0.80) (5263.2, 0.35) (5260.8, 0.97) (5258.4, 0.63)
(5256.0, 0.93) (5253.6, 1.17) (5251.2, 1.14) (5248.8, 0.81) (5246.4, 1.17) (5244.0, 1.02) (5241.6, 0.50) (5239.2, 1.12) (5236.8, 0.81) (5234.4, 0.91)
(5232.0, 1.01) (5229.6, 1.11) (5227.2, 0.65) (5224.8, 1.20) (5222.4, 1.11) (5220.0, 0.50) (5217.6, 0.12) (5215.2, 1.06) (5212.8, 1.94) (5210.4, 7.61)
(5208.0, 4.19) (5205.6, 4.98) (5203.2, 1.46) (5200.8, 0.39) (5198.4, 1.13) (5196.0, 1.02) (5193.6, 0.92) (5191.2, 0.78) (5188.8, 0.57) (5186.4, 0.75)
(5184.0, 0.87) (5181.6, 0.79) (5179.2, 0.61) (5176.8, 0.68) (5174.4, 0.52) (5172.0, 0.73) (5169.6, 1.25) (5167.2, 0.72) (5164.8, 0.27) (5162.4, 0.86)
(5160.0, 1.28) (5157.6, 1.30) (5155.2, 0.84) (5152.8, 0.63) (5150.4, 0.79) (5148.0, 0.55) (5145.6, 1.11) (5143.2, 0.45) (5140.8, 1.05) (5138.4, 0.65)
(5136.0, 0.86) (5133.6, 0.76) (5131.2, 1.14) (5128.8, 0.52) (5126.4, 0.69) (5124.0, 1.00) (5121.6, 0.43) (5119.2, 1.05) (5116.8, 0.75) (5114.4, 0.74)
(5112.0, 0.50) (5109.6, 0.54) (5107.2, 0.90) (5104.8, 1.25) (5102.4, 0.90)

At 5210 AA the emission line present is [O II]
